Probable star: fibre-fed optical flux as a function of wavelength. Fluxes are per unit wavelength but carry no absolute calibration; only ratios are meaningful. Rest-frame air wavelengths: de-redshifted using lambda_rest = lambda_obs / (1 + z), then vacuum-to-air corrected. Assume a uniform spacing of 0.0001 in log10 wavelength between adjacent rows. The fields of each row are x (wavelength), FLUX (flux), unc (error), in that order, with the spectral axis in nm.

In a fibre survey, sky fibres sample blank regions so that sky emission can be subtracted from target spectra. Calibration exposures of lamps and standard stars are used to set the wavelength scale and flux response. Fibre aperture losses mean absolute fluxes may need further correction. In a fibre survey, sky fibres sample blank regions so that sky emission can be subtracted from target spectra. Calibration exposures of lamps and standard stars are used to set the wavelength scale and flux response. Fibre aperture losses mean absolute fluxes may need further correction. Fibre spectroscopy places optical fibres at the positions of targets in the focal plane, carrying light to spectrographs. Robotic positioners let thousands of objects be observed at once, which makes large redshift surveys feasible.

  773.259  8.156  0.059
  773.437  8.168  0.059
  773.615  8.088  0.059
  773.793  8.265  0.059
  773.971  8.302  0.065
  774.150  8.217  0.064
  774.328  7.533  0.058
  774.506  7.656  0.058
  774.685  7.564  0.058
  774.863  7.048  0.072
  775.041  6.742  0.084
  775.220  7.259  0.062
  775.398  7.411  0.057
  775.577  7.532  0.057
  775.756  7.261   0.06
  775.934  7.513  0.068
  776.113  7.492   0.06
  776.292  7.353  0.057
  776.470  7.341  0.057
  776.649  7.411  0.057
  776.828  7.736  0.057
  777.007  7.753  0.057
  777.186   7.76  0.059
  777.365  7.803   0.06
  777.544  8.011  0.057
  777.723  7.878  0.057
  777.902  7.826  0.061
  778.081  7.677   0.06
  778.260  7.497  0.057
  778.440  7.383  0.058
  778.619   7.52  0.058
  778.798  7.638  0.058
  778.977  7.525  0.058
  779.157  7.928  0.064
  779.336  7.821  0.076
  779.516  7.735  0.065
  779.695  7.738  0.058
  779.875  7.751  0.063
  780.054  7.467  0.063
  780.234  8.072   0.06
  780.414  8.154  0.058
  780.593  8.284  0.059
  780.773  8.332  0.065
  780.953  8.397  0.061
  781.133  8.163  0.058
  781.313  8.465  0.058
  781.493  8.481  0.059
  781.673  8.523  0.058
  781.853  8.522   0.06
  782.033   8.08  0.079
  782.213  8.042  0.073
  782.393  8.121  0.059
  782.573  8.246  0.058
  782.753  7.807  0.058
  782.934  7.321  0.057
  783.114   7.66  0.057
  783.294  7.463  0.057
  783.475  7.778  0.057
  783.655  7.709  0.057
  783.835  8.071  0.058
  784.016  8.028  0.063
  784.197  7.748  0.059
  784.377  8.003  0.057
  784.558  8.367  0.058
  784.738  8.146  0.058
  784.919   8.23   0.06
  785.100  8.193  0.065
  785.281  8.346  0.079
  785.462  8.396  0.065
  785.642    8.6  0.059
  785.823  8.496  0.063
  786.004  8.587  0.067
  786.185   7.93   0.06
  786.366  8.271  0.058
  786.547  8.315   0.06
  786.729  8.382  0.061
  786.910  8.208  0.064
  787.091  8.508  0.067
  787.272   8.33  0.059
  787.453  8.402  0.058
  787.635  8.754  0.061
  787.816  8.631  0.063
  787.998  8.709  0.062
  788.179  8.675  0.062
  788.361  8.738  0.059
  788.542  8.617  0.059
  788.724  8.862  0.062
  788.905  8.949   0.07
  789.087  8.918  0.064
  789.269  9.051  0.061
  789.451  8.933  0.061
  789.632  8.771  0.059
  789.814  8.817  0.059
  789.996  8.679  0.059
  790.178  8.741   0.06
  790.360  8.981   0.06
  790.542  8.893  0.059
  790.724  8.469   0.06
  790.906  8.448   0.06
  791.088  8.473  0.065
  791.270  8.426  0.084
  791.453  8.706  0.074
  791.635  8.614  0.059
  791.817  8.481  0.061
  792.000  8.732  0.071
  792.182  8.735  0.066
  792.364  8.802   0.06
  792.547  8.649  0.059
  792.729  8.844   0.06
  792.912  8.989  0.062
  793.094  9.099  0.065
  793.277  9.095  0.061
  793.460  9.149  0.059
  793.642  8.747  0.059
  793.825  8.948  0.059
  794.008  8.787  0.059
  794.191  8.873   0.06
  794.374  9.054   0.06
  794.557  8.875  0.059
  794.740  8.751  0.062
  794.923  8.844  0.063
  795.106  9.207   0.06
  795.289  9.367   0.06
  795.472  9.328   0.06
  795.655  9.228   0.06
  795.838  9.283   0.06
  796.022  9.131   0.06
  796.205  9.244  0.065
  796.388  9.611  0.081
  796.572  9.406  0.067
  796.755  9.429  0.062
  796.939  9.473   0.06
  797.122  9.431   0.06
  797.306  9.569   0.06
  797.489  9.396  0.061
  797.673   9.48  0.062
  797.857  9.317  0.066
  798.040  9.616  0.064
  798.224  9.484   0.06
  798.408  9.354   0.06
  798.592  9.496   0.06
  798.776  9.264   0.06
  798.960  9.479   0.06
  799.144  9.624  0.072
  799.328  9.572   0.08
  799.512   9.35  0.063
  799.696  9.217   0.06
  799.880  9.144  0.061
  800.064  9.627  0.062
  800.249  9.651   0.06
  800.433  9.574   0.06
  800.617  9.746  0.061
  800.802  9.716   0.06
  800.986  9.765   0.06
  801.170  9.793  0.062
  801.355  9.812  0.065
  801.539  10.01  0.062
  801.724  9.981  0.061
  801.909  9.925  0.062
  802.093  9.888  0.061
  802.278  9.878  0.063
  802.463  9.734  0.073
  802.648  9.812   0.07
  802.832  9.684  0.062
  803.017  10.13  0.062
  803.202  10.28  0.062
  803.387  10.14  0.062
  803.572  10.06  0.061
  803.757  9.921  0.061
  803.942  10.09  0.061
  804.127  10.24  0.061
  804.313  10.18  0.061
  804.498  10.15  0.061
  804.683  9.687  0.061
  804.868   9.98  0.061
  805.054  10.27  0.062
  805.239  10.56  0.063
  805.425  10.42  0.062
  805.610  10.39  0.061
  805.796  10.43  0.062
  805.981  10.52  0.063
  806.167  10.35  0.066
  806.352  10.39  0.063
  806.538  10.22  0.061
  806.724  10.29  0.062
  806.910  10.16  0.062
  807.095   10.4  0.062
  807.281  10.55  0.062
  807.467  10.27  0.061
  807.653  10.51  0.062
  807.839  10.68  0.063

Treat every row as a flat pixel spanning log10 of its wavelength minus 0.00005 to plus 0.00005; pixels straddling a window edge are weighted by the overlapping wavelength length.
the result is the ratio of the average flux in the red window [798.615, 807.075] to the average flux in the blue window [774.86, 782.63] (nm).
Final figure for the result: 1.27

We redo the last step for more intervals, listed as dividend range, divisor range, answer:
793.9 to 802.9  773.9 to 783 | 1.21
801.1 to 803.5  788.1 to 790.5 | 1.12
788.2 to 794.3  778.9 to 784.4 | 1.10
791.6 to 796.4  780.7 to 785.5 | 1.11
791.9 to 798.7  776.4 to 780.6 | 1.18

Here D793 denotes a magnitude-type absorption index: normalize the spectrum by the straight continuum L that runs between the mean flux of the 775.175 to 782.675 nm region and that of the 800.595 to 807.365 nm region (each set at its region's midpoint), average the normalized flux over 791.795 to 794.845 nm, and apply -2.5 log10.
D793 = 0.03 mag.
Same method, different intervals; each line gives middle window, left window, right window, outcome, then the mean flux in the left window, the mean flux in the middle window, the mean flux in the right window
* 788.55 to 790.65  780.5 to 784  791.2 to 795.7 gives -0.031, 8.08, 8.86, 8.89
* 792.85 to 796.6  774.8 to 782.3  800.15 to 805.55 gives 0.017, 7.77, 9.09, 9.97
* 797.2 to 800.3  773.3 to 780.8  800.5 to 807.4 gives 0.021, 7.7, 9.44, 10.1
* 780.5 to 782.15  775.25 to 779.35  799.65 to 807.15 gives -0.051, 7.6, 8.36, 10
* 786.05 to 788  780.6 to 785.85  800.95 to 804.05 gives 0.012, 8.13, 8.39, 9.94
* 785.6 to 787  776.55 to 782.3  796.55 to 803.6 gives 0.020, 7.92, 8.34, 9.65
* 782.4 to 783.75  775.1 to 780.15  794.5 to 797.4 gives 0.049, 7.6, 7.74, 9.27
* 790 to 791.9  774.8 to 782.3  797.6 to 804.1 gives 0.028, 7.77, 8.63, 9.71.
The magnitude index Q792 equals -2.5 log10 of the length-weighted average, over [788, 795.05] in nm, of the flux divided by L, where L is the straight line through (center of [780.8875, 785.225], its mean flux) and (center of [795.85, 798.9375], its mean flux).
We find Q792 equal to 0.01 mag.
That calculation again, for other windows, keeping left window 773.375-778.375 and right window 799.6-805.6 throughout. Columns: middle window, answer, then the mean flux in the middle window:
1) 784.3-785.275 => 0.03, 8.2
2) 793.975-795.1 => 0.04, 8.89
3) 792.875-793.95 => 0.02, 9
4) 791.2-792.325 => 0.05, 8.63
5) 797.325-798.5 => 0.01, 9.45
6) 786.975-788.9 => 0.00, 8.63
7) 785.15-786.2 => 0.01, 8.42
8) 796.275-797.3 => -0.01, 9.47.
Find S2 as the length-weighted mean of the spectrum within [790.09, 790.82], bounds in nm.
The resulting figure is 8.77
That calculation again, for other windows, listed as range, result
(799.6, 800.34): 9.41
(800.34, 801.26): 9.73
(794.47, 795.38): 9.01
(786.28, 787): 8.29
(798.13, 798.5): 9.41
